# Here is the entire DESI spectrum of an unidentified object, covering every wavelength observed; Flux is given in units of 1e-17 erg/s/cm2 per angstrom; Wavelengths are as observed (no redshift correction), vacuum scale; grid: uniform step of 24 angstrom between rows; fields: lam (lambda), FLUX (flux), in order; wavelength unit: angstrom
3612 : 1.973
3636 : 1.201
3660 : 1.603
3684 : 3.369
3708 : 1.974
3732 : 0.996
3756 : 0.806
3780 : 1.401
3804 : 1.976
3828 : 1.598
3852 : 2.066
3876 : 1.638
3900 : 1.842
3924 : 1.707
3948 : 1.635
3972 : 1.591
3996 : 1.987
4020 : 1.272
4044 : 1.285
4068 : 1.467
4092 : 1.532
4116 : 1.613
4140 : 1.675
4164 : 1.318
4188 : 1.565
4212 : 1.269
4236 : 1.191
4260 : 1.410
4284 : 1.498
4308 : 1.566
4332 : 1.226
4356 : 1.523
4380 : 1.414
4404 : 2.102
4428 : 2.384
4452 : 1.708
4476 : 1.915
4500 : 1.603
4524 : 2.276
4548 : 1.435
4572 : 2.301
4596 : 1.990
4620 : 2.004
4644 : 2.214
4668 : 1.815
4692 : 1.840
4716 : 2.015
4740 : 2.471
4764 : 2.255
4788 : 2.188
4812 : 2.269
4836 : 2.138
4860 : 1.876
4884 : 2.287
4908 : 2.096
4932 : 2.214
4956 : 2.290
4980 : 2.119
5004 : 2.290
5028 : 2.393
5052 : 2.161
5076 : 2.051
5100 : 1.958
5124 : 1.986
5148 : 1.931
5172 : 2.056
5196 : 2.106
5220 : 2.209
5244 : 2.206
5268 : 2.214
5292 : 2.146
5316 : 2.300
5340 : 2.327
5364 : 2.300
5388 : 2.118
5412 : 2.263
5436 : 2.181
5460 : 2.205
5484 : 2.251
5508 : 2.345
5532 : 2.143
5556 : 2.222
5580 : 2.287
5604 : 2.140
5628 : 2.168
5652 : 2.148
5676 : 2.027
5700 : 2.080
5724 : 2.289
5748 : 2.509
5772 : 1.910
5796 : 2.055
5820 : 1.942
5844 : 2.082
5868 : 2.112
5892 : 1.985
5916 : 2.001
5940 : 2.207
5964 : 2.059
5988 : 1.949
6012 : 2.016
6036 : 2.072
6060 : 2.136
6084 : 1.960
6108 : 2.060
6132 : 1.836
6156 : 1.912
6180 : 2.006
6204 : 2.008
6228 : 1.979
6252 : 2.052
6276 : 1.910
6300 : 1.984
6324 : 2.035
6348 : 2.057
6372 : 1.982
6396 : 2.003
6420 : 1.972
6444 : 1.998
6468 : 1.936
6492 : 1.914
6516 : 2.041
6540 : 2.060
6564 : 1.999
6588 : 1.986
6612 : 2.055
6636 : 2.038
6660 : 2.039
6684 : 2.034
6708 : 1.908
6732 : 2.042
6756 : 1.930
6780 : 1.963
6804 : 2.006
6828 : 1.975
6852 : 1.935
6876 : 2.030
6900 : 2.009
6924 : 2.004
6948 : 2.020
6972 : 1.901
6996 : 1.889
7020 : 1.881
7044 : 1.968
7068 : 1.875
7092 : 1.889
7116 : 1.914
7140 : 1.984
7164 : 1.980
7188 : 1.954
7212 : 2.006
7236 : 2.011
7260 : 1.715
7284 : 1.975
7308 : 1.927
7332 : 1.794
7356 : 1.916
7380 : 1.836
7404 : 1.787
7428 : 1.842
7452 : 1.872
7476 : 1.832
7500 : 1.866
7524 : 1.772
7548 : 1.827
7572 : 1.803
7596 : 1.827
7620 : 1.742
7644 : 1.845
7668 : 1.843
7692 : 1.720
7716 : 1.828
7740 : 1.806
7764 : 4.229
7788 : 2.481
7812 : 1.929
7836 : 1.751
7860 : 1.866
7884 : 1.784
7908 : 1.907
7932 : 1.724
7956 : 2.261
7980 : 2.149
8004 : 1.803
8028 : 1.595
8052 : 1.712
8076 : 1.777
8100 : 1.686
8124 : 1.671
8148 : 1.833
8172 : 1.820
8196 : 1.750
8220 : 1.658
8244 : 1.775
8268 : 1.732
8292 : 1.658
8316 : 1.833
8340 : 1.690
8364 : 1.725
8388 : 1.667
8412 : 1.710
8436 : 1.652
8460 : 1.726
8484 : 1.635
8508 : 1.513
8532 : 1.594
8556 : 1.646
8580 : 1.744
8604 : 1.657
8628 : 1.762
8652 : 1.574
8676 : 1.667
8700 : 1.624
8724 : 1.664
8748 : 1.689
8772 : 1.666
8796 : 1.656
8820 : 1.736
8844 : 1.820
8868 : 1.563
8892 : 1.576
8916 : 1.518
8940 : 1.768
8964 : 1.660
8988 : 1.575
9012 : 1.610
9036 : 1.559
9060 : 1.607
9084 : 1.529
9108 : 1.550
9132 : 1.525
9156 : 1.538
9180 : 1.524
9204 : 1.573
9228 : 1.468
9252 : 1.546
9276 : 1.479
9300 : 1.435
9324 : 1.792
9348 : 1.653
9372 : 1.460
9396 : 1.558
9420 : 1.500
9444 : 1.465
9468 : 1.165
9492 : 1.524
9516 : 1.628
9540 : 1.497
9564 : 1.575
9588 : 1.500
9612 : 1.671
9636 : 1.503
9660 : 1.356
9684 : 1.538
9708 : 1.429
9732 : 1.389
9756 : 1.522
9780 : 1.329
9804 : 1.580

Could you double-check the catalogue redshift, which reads 0.18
